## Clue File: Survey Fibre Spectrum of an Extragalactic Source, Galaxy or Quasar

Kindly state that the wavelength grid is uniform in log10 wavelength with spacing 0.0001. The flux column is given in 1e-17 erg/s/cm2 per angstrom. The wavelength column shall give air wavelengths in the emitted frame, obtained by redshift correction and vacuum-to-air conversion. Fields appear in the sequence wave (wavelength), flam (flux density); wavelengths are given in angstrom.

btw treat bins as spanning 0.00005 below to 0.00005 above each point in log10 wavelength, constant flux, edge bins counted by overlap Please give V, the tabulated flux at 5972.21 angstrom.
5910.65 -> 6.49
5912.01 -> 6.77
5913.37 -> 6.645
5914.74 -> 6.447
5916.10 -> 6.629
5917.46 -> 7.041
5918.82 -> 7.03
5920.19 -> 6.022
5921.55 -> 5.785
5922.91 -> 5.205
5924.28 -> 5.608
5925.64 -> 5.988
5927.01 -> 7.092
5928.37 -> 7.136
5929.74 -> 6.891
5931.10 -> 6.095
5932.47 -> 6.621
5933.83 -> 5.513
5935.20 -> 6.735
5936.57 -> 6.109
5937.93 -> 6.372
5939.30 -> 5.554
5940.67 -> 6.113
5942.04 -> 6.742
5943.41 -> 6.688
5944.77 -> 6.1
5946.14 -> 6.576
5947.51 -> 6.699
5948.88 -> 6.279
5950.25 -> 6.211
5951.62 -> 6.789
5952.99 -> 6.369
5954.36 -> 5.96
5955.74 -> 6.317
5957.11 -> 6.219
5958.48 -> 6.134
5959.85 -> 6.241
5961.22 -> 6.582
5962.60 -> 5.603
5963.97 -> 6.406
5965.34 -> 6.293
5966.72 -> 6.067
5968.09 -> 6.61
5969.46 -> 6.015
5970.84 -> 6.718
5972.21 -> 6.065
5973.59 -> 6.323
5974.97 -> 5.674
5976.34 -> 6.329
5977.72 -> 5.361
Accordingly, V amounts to 6.065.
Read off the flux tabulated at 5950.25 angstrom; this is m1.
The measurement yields 6.211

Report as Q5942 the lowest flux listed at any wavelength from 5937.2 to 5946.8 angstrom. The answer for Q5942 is 5.554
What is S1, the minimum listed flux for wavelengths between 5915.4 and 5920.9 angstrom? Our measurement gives 6.022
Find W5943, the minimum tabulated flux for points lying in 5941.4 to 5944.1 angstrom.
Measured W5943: 6.688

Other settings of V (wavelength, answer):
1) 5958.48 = 6.134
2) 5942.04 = 6.742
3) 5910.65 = 6.49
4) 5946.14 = 6.576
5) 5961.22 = 6.582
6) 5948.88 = 6.279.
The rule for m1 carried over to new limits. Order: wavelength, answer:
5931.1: 6.095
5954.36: 5.96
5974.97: 5.674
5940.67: 6.113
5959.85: 6.241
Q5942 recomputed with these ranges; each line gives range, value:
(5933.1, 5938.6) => 5.513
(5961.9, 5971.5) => 5.603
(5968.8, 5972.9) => 6.015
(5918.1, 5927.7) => 5.205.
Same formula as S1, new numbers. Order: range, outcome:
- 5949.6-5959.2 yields 5.96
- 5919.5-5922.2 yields 5.785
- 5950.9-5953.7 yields 6.369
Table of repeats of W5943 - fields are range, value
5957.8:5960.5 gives 6.134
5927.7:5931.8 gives 6.095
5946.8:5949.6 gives 6.279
